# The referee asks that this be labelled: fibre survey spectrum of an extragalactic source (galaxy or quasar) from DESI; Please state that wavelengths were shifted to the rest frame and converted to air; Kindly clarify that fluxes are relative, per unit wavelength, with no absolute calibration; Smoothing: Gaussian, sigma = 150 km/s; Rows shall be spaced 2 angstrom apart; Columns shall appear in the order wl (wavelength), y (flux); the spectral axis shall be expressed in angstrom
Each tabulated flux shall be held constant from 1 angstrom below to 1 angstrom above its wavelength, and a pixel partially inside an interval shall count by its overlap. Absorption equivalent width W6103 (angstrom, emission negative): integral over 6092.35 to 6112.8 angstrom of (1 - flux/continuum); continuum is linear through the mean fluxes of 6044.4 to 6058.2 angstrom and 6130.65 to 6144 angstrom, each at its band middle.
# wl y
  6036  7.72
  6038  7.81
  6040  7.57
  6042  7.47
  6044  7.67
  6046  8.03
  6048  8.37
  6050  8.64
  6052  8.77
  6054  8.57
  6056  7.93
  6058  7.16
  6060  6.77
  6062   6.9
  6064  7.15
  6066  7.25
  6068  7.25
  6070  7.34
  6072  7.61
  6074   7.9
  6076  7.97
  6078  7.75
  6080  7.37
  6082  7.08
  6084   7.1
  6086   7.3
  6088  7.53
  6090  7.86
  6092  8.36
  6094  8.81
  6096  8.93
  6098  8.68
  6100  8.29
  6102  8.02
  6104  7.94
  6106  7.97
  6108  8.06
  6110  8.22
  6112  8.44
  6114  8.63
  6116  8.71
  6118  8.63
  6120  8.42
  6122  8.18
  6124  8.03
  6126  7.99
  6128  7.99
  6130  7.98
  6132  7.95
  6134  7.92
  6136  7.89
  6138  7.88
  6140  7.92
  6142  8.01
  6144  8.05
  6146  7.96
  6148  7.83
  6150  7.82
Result -0.7 angstrom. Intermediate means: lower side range 8.25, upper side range 7.94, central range 8.34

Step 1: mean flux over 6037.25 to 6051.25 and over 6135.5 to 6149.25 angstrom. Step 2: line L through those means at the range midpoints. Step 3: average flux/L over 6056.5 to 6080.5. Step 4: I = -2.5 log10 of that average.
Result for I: 0.081 mag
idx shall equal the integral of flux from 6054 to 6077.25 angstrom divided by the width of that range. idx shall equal 7.44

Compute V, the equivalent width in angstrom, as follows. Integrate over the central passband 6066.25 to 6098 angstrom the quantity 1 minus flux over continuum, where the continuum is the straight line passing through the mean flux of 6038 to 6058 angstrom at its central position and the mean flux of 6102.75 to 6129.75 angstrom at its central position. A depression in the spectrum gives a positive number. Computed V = 1.5 angstrom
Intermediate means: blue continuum 8.05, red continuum 8.24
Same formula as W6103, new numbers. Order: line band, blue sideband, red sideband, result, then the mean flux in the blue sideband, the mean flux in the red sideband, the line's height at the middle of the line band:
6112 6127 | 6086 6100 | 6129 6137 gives -0.60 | 8.28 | 7.94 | 8.05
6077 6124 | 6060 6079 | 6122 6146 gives -2.49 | 7.42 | 7.97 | 7.69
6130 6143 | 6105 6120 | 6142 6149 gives 0.23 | 8.38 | 7.96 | 8.07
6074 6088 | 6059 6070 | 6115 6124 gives 0.04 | 7.09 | 8.43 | 7.49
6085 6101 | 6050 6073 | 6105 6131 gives -0.54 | 7.57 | 8.25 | 7.95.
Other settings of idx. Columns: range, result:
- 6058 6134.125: 7.89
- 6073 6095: 7.73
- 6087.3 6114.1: 8.26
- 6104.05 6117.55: 8.32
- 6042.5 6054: 8.28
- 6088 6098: 8.41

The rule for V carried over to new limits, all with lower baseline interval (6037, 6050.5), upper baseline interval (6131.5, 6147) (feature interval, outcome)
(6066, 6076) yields 0.5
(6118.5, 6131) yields -0.3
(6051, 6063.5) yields 0.4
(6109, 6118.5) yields -0.7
